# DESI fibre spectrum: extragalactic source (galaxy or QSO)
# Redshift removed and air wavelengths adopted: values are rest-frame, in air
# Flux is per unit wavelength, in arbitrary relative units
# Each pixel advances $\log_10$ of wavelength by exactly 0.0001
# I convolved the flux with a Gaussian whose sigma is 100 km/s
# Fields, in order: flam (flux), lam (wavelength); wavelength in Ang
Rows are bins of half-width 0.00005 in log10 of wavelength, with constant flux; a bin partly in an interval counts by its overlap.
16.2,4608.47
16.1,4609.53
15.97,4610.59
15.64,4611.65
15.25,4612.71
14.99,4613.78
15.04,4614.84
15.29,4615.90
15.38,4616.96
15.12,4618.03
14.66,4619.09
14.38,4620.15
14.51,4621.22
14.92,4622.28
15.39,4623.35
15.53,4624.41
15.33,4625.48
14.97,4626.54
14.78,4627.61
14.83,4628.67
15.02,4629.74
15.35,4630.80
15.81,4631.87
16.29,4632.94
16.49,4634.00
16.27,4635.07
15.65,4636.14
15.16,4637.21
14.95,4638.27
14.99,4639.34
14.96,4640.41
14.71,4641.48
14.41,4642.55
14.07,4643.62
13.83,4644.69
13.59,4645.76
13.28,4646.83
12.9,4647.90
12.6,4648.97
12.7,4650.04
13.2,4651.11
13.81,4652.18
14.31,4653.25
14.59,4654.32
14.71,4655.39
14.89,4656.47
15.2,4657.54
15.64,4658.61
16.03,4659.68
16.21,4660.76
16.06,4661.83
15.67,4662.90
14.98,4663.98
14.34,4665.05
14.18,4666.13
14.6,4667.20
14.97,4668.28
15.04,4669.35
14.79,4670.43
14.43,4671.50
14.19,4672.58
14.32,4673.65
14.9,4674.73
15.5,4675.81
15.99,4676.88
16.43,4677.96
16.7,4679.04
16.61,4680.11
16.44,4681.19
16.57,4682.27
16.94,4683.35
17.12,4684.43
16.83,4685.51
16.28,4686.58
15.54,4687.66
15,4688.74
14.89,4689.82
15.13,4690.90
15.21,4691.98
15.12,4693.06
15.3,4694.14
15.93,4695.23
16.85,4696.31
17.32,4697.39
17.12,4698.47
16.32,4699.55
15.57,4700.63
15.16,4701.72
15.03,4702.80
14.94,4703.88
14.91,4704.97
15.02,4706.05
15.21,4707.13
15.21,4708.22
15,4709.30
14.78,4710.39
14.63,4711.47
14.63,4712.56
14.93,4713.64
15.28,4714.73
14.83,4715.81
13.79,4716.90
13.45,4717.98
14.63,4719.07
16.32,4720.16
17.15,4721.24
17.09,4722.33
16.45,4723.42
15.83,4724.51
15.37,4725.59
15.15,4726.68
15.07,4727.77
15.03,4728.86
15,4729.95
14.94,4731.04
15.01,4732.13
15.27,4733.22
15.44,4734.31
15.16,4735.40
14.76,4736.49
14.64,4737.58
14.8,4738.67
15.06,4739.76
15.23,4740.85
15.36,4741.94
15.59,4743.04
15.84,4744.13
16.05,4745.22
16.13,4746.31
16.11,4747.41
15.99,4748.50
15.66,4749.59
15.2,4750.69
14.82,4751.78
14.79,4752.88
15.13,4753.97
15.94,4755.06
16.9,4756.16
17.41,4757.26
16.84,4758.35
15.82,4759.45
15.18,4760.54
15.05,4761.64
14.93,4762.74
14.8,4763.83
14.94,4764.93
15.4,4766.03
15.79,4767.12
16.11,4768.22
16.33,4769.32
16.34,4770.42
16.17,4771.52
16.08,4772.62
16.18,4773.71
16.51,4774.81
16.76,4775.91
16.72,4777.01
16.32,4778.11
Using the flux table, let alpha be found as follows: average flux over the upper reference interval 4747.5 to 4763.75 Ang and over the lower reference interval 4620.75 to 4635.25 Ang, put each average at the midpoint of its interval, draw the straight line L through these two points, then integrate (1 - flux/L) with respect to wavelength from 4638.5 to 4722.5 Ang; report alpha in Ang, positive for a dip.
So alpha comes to 2.0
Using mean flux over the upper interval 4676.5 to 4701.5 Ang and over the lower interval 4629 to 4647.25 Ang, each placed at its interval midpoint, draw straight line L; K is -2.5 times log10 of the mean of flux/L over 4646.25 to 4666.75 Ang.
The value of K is 0.067 mag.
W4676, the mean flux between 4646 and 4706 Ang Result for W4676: 15.3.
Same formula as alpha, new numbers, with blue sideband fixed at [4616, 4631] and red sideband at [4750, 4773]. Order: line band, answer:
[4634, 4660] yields 1.1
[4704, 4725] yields 0.4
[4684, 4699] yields -0.6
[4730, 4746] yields 0.4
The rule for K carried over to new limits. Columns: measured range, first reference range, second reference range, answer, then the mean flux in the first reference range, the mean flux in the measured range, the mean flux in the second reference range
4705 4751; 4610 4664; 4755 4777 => 0.03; 14.9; 15.3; 16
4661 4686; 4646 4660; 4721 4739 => -0.08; 14.1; 15.6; 15.4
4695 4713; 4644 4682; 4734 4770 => -0.03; 14.8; 15.5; 15.6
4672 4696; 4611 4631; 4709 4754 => -0.04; 15.1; 15.8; 15.3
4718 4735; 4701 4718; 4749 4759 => -0.02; 14.8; 15.5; 15.8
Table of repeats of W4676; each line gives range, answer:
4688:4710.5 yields 15.5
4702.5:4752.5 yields 15.3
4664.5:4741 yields 15.4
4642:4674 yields 14.5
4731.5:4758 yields 15.5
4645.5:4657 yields 13.7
